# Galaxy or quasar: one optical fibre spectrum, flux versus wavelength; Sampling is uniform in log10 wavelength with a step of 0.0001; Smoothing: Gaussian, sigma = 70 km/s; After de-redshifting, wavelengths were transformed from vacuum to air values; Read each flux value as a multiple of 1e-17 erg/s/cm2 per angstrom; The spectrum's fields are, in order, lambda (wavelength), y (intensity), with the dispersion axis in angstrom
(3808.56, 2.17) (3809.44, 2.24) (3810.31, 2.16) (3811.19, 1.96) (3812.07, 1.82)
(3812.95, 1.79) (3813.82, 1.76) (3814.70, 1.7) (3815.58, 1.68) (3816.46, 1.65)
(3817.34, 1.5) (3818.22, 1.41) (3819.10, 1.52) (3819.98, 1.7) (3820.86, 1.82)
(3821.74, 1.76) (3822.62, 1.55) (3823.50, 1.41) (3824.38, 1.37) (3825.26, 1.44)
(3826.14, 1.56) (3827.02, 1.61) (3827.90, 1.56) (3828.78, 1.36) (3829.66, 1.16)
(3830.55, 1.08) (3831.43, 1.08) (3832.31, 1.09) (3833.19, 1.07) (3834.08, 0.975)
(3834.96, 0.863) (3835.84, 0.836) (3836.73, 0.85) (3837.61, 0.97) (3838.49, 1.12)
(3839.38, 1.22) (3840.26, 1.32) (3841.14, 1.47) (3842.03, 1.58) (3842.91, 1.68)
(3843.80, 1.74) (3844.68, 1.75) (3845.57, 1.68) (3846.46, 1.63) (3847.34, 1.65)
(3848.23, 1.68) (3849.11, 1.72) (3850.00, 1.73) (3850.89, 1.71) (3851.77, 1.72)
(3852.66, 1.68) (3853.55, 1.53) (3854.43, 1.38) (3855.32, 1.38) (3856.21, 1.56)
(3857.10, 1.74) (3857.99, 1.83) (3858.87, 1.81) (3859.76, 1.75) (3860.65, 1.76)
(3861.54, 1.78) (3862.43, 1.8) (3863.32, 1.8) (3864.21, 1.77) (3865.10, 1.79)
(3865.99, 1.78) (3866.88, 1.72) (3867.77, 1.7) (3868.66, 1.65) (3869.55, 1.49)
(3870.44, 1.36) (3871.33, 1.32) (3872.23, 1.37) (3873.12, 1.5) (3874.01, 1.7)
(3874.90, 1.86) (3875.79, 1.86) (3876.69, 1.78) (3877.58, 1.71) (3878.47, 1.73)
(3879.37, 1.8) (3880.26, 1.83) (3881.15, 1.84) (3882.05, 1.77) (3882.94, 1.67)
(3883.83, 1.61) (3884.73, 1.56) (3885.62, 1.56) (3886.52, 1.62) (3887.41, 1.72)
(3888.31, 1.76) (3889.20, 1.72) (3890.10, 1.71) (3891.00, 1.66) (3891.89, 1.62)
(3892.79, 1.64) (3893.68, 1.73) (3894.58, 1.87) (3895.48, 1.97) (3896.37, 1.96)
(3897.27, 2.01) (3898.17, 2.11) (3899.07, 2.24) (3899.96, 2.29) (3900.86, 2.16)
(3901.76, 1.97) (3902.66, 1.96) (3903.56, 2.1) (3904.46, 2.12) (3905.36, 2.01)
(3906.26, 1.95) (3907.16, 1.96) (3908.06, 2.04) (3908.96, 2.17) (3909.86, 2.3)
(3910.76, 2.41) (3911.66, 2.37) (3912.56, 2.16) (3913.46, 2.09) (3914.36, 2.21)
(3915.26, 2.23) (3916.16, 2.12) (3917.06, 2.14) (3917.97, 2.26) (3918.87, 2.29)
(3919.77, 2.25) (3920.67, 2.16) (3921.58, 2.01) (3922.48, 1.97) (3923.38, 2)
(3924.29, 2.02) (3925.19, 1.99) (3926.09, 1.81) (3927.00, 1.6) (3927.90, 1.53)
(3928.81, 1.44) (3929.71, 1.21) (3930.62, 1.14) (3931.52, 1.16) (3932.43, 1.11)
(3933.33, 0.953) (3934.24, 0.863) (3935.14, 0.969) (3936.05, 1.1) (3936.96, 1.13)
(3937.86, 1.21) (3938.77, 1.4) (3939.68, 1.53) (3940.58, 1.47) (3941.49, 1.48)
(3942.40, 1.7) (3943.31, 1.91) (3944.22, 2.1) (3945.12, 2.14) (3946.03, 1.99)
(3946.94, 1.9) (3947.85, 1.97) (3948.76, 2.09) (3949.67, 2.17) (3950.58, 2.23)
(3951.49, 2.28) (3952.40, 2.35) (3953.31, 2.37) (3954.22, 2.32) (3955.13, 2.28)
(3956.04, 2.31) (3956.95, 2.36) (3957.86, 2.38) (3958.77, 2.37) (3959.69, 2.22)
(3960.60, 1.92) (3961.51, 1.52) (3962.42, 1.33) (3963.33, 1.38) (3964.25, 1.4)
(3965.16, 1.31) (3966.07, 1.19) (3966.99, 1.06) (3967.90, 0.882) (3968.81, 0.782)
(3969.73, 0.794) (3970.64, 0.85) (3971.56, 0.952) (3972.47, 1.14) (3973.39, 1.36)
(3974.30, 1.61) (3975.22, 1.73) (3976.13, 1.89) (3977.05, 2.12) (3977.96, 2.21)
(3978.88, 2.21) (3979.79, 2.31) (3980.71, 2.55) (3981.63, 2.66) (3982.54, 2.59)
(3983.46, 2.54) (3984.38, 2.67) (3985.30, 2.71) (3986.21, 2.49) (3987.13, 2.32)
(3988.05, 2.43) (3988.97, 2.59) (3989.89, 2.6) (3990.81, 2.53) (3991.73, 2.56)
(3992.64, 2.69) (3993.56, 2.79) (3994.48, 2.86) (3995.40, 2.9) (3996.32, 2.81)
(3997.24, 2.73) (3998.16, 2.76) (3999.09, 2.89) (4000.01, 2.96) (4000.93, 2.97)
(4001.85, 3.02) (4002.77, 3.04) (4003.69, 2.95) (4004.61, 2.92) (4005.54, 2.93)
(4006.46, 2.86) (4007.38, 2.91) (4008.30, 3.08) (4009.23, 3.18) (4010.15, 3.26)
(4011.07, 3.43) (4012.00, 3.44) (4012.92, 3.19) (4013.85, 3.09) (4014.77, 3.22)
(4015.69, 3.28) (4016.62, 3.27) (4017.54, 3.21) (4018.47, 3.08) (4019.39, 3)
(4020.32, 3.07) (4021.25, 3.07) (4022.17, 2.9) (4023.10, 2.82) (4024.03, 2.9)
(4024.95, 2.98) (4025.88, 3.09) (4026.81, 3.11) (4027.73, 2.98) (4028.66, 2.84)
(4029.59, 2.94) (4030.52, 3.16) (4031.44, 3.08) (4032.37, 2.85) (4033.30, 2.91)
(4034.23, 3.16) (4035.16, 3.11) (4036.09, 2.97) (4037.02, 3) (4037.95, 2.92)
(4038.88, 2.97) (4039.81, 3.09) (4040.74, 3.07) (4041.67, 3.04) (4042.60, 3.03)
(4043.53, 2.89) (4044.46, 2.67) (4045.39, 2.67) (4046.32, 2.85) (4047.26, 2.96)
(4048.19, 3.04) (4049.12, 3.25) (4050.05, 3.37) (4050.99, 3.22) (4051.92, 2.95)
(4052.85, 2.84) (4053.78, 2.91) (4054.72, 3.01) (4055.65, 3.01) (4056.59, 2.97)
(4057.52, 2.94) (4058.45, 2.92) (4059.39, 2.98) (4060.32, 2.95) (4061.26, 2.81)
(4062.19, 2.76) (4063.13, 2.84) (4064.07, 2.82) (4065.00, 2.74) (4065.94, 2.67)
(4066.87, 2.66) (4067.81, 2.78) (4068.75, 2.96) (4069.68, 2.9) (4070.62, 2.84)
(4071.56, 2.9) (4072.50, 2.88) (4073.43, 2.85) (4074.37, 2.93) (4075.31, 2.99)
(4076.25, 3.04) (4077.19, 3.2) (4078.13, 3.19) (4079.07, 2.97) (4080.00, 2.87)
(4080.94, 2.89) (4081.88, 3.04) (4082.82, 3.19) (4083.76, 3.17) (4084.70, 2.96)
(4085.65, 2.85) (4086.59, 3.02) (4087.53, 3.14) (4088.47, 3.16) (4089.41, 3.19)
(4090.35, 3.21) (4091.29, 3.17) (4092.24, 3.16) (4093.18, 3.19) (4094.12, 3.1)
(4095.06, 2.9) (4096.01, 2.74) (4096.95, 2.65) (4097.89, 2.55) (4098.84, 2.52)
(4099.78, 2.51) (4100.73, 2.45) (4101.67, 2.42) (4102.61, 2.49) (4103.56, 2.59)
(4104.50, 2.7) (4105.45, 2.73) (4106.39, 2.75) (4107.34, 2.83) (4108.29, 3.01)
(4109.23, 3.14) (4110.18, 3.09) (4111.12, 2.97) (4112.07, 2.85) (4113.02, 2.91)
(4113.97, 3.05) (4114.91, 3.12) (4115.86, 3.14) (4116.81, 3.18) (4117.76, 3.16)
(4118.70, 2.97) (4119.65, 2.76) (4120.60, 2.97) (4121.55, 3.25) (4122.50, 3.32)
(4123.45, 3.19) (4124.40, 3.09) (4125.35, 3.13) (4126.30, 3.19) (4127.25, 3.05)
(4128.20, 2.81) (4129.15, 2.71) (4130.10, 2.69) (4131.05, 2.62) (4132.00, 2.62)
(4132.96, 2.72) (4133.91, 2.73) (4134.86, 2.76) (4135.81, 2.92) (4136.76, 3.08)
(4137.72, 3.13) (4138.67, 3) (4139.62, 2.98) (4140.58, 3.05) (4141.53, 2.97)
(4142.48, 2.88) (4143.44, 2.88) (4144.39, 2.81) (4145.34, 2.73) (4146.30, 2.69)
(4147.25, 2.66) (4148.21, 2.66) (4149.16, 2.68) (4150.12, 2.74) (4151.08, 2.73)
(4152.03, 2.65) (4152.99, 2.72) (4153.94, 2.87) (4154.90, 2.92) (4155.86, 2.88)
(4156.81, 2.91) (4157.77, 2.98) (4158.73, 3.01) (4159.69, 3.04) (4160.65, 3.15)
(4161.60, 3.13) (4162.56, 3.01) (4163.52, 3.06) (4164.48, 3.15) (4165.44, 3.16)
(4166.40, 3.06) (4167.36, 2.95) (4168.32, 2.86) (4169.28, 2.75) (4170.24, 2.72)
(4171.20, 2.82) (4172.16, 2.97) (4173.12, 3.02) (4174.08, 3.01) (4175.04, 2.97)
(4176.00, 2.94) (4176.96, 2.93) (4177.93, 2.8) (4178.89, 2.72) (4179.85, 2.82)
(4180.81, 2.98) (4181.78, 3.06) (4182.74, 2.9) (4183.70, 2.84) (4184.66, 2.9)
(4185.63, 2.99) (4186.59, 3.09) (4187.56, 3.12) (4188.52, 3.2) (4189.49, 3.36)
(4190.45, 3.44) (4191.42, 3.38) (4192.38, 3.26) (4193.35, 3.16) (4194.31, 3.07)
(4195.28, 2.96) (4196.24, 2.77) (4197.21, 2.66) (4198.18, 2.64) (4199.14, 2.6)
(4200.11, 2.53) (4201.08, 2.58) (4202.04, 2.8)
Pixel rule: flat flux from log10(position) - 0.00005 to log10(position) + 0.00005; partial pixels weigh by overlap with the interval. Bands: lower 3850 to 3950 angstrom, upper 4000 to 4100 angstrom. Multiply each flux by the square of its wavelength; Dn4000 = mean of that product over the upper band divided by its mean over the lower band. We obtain 1.8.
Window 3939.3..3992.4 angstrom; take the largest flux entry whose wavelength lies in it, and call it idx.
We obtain 2.71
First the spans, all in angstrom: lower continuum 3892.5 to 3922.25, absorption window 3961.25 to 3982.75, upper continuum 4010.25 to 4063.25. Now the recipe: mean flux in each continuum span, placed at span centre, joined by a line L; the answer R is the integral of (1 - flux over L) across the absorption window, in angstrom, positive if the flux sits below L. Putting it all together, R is 8.4 angstrom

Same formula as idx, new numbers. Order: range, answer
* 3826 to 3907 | 2.29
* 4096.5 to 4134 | 3.32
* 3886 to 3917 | 2.41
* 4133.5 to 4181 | 3.16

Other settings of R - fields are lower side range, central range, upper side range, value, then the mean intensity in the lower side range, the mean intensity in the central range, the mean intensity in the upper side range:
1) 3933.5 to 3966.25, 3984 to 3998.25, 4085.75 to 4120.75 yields -3.8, 1.79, 2.65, 2.9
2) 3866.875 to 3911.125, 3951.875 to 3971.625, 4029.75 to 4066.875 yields 5.6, 1.82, 1.67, 2.96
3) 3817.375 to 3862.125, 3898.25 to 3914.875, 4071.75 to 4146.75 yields -2.8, 1.47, 2.14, 2.93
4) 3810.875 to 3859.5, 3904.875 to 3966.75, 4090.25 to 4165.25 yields 3.9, 1.49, 1.85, 2.9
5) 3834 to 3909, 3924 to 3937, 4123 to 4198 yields 4.1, 1.69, 1.33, 2.94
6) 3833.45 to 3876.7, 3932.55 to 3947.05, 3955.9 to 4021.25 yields 4.4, 1.55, 1.47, 2.41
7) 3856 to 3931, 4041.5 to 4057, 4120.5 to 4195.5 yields -3.0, 1.85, 2.98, 2.95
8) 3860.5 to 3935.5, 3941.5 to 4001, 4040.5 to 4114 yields 4.5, 1.81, 2.1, 2.92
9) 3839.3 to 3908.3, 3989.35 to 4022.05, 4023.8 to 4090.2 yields -4.4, 1.74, 2.99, 2.97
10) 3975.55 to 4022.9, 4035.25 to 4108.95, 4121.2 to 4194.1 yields -1.0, 2.82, 2.92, 2.95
